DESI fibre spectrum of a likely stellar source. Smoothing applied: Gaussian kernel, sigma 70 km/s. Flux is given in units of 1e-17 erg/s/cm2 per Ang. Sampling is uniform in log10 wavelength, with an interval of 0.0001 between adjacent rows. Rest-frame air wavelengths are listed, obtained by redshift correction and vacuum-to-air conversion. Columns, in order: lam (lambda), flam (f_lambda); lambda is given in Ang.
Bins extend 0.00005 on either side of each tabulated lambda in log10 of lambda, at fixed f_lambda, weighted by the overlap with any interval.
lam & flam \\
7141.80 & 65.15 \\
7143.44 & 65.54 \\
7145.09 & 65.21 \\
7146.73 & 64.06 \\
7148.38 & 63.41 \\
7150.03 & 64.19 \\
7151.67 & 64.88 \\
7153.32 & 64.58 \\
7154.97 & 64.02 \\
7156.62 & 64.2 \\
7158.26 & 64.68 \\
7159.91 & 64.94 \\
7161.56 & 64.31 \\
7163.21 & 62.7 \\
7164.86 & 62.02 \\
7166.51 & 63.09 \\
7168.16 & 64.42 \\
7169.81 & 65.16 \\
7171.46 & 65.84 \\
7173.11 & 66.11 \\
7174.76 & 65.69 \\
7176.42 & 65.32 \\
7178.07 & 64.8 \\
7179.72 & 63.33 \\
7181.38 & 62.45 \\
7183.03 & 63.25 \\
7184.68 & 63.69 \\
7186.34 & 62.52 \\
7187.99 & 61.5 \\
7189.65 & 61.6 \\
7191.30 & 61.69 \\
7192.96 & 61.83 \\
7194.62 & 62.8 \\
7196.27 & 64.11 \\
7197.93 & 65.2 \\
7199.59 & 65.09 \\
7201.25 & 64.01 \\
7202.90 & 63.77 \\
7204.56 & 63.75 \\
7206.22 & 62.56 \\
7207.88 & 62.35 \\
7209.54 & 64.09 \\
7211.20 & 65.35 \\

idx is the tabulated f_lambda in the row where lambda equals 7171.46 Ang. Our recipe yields 65.84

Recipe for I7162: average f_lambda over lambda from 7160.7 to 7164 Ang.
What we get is 63.5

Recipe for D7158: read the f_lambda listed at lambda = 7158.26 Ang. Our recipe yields 64.68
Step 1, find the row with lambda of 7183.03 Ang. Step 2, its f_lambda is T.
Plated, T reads 63.25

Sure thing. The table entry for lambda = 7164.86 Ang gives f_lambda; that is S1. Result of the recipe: 62.02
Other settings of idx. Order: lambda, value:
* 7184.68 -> 63.69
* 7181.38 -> 62.45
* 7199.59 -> 65.09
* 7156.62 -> 64.2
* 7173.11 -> 66.11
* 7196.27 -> 64.11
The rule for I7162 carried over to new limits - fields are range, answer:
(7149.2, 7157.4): 64.3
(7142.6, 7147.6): 64.9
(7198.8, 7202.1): 64.7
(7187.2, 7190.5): 61.6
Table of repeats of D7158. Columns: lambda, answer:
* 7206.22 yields 62.56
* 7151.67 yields 64.88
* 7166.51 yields 63.09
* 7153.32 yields 64.58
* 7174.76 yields 65.69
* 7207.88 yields 62.35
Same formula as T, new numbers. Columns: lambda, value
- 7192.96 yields 61.83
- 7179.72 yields 63.33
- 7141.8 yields 65.15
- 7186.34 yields 62.52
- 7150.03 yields 64.19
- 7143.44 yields 65.54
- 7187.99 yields 61.5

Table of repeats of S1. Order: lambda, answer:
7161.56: 64.31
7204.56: 63.75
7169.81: 65.16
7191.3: 61.69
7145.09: 65.21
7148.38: 63.41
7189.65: 61.6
